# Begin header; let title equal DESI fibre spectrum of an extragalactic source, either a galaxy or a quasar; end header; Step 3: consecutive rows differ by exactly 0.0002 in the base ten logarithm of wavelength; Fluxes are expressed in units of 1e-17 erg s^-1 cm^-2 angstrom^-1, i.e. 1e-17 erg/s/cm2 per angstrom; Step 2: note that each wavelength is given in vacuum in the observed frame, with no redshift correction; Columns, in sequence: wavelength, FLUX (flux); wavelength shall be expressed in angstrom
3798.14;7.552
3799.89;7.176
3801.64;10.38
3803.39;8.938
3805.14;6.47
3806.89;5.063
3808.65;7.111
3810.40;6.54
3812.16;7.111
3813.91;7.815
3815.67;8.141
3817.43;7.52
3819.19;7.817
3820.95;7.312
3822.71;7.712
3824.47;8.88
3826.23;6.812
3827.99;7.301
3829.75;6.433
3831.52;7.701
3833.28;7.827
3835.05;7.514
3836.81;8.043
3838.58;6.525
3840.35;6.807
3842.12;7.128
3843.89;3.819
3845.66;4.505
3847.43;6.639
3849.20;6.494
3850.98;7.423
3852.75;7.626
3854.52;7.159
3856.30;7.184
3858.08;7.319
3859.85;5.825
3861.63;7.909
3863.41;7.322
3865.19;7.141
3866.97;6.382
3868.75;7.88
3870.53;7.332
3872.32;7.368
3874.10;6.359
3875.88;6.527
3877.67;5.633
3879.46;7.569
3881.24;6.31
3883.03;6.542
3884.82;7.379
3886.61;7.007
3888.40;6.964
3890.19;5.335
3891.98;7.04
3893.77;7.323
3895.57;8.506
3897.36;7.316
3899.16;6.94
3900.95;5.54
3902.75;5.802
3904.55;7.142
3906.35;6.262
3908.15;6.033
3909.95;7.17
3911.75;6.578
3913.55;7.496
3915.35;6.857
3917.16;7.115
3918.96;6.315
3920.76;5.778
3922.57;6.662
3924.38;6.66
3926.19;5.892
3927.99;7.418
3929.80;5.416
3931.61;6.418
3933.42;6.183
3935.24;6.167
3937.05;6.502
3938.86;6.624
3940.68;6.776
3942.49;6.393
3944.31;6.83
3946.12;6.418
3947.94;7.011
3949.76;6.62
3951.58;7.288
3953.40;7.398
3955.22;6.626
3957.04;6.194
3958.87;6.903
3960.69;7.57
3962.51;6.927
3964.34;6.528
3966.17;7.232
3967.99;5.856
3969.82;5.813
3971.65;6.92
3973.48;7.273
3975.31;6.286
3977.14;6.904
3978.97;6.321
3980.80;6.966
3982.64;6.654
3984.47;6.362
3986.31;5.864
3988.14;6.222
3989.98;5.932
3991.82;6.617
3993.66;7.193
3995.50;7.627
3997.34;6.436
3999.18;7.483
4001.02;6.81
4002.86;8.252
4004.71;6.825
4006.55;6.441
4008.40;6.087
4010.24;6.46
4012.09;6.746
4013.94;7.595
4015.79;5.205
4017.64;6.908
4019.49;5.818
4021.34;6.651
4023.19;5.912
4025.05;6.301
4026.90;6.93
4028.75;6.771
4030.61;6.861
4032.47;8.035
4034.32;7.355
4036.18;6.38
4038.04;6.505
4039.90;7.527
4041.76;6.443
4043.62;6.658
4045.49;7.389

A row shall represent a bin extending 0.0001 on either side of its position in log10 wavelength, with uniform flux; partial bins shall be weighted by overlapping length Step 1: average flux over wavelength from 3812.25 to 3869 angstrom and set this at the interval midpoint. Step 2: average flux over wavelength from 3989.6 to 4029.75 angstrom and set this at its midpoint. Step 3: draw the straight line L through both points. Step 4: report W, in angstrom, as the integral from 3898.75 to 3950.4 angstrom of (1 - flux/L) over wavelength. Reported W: 2.9 angstrom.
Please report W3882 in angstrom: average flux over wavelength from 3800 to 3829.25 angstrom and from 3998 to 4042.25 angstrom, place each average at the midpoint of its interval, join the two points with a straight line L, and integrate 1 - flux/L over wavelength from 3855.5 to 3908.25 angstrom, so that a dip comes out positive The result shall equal 3.1 angstrom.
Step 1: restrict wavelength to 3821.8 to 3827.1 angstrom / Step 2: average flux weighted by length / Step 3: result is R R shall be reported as 7.8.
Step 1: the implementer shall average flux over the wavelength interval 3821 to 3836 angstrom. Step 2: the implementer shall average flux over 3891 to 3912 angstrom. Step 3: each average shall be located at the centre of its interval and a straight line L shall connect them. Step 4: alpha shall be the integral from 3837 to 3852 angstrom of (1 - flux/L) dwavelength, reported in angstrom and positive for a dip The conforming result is 2.2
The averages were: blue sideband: 7.52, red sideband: 6.8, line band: 6.27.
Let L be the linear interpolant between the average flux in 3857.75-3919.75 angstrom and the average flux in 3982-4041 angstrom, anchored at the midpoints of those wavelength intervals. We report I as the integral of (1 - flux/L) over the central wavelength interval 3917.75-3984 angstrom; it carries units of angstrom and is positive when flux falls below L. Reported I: 1.66 angstrom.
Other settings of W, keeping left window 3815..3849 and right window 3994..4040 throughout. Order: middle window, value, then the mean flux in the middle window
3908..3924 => 0.55 angstrom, 6.7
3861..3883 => 0.16 angstrom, 6.95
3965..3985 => 0.72 angstrom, 6.6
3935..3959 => 0.65 angstrom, 6.7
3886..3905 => 0.45 angstrom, 6.8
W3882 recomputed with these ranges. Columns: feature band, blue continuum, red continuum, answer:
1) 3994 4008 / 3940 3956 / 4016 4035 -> -0.7 angstrom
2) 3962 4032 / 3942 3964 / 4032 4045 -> 2.7 angstrom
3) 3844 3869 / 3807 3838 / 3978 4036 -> 1.7 angstrom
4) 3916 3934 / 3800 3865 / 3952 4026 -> 1.2 angstrom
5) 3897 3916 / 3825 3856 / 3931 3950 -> 0.0 angstrom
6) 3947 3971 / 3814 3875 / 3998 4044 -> 0.4 angstrom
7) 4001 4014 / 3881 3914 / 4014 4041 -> -0.3 angstrom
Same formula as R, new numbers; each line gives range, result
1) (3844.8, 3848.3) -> 5.58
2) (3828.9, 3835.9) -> 7.37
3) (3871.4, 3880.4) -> 6.69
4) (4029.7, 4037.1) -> 7.16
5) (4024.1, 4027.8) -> 6.61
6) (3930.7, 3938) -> 6.32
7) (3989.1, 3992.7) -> 6.27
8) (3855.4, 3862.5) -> 7.05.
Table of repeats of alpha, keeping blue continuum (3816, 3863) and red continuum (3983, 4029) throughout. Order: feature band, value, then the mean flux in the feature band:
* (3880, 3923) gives 1.0 angstrom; 6.73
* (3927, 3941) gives 0.8 angstrom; 6.42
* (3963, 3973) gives 0.3 angstrom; 6.52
